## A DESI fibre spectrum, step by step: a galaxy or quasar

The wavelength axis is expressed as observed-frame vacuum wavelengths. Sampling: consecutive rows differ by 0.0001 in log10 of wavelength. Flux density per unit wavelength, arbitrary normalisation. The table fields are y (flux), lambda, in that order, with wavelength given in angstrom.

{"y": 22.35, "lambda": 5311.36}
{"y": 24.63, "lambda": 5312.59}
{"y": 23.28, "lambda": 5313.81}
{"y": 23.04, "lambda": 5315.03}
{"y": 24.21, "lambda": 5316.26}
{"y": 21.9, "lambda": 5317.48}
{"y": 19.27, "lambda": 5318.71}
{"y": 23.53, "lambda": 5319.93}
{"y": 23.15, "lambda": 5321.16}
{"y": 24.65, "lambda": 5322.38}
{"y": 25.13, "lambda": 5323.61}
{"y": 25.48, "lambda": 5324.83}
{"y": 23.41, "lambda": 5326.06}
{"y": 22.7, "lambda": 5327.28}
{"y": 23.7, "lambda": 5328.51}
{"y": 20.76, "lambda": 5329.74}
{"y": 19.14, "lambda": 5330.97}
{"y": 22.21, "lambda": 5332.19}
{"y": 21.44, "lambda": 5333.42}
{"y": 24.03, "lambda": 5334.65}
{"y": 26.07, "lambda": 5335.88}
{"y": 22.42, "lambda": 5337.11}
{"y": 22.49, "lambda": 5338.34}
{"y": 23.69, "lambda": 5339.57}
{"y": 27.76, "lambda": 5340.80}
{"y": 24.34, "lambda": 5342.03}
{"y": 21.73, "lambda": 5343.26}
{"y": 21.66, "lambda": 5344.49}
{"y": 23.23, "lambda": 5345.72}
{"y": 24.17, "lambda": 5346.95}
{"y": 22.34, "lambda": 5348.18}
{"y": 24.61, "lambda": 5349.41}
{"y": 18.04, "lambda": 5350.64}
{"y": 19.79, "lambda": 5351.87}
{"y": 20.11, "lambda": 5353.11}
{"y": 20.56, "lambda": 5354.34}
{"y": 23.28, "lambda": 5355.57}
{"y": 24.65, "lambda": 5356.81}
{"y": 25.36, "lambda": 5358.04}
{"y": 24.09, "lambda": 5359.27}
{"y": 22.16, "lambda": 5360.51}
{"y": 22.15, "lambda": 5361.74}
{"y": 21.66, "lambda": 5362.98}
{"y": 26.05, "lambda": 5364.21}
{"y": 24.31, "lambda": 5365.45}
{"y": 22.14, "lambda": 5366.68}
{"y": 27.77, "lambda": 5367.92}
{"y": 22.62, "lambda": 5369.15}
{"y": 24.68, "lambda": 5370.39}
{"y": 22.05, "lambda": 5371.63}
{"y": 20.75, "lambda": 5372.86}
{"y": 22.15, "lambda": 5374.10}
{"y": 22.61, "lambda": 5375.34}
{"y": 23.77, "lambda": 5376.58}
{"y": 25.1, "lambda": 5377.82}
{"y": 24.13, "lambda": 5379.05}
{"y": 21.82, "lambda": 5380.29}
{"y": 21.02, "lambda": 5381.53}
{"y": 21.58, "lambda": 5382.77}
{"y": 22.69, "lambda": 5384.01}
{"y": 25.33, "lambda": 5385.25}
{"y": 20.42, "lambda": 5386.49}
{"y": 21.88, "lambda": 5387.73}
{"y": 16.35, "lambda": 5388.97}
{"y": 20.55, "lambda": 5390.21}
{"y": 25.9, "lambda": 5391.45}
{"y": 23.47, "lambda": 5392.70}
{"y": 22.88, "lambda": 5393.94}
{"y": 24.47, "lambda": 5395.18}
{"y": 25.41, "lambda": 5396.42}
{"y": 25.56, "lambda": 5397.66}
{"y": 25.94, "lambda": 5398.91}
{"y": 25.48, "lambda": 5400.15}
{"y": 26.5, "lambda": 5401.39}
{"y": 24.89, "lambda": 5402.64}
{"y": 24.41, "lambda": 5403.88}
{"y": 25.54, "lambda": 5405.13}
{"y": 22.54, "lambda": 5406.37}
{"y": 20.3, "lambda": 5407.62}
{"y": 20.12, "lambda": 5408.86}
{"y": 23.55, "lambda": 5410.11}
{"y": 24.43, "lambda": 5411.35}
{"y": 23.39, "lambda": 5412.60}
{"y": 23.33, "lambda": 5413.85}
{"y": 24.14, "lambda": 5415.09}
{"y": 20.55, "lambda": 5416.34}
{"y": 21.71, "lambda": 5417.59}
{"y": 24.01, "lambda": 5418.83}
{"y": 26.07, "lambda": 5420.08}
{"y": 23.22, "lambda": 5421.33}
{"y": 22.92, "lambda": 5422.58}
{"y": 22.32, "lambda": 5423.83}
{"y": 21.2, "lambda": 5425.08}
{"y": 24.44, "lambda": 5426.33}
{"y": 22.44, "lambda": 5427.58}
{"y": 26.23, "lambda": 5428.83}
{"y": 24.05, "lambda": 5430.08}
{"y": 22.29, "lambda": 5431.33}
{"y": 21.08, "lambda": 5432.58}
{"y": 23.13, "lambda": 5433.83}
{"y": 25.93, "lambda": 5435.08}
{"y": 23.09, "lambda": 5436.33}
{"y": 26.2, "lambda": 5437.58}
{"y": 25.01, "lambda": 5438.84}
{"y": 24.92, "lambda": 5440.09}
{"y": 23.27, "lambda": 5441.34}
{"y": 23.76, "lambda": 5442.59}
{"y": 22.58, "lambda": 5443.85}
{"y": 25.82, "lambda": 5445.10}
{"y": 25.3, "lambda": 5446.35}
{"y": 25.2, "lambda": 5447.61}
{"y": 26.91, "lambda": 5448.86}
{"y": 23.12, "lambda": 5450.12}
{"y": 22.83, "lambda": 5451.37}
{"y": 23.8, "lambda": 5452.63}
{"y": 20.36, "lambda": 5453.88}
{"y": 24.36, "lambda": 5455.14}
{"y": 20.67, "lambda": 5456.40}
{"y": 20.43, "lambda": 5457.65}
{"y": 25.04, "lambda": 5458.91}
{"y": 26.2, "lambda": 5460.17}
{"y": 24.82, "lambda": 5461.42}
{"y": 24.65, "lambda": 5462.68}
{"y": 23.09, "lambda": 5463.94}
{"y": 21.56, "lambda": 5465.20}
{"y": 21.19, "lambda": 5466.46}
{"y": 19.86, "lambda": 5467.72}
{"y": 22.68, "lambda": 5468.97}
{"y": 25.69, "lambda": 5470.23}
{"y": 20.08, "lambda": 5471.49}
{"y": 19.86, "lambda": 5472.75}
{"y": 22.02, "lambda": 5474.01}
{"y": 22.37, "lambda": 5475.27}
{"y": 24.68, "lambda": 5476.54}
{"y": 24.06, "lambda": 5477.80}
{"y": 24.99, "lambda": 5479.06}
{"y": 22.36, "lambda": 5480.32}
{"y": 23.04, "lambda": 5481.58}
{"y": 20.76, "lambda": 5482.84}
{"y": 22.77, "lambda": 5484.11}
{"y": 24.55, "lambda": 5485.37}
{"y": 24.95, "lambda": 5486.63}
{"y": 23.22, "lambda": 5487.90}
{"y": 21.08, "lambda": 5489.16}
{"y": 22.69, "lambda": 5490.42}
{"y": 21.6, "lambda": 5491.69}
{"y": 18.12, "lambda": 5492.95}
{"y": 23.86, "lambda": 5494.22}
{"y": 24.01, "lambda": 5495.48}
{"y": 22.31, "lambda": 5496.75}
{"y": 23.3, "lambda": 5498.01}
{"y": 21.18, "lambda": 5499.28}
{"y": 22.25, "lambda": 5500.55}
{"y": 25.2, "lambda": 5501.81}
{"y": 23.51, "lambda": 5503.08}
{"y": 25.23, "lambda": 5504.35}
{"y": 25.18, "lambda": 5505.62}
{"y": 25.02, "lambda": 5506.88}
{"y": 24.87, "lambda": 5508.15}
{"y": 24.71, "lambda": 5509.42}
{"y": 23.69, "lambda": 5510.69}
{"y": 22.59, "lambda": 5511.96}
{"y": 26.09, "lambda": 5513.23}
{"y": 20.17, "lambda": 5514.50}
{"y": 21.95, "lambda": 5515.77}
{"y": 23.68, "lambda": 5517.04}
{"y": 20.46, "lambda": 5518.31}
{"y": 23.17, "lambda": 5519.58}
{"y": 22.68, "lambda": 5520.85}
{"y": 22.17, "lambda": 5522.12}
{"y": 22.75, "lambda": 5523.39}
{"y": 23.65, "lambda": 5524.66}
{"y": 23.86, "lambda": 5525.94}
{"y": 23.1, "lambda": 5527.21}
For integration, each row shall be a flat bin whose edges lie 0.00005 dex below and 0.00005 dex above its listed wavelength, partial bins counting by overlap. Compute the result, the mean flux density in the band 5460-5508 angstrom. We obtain 23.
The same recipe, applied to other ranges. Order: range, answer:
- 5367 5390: 22.6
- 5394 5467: 23.7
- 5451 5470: 22.8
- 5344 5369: 22.9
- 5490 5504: 22.6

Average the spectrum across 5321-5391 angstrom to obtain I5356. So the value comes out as 22.8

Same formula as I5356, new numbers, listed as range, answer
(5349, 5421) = 23.1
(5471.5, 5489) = 22.9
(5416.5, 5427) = 23.1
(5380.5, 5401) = 23.1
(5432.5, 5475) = 23.4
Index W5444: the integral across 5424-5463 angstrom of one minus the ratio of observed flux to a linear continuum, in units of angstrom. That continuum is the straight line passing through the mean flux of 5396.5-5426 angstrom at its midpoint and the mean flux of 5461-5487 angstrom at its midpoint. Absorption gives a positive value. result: -1.0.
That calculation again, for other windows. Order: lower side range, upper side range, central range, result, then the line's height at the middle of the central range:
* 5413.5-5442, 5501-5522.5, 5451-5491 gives 1.2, 23.6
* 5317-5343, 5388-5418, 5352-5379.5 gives 0.1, 23.3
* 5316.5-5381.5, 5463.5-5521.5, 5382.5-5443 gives -1.3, 22.9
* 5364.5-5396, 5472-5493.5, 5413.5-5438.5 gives -0.8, 22.7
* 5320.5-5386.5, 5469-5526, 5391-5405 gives -1.2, 23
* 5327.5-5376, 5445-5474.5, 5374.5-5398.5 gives 0.0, 23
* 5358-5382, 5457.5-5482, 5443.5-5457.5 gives -0.4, 23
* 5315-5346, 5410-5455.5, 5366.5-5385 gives 0.3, 23.4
